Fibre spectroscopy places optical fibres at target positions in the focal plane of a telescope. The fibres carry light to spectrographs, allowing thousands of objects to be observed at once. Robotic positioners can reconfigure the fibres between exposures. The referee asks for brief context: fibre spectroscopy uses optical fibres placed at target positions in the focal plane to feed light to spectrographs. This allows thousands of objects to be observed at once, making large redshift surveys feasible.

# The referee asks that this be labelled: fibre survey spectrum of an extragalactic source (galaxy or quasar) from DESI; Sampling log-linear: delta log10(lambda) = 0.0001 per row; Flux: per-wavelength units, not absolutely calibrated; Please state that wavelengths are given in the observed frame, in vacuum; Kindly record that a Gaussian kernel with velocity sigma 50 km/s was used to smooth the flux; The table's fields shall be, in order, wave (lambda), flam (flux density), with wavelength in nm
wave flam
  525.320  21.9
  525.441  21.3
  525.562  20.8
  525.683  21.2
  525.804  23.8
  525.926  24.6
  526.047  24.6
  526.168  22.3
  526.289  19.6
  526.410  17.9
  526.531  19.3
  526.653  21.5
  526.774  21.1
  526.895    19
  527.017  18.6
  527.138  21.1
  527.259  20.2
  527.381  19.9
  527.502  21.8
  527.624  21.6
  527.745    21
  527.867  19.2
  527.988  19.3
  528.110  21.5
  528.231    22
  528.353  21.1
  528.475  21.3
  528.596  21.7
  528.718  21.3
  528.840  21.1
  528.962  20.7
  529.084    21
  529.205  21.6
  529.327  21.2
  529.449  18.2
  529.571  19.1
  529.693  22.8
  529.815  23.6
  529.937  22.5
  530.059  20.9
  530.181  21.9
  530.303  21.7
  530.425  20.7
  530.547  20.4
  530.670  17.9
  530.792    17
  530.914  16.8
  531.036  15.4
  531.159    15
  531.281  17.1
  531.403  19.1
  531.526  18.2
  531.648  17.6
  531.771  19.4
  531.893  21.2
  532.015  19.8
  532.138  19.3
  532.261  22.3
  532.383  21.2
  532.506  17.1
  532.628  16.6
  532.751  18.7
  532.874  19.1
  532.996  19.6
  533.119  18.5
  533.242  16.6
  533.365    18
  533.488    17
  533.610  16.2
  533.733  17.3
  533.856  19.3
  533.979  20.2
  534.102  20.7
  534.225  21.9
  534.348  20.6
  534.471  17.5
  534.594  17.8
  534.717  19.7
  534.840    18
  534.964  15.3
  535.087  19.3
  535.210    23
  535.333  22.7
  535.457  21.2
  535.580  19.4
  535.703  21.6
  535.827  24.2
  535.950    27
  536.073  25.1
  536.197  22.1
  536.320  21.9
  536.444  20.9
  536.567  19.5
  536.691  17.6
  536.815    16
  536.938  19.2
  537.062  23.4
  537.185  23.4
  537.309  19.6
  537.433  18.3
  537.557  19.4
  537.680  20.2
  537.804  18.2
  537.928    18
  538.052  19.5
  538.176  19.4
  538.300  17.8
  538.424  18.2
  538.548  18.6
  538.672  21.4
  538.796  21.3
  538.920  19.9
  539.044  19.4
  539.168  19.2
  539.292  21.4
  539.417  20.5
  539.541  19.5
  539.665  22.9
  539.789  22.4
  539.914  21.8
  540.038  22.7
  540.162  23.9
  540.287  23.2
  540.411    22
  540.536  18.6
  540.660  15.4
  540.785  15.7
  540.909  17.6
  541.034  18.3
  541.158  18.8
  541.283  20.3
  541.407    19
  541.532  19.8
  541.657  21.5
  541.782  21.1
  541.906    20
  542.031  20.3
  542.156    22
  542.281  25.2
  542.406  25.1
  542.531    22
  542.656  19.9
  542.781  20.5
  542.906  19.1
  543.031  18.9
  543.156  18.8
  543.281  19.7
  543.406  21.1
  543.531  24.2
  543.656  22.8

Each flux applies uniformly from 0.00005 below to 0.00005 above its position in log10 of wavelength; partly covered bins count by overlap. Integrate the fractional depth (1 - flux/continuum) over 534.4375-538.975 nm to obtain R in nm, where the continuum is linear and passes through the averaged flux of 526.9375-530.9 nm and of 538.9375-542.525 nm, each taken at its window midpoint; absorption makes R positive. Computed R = 0.11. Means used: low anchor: 20.7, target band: 20.2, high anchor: 20.6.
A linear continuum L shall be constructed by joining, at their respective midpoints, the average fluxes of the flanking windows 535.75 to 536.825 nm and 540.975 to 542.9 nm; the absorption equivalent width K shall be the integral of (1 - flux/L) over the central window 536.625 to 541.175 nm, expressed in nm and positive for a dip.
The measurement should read 0.34 nm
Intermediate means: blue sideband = 21.8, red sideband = 20.9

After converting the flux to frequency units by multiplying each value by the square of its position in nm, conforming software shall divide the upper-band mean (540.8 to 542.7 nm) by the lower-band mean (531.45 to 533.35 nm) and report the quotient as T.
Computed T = 1.1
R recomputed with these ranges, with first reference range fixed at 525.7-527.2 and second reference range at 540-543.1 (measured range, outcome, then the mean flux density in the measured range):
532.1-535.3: 0.29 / 18.9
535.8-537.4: -0.06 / 21.4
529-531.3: 0.13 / 19.8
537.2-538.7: 0.11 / 19.1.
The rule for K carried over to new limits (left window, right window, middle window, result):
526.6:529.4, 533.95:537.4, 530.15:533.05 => 0.26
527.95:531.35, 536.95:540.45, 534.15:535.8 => 0.04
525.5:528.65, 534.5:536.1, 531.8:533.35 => 0.14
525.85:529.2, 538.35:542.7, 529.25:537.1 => 0.40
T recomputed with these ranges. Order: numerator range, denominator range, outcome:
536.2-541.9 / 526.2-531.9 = 1.03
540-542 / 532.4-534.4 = 1.10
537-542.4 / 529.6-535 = 1.09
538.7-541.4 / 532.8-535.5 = 1.08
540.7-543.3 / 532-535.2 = 1.10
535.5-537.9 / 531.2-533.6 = 1.13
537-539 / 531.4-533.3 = 1.06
